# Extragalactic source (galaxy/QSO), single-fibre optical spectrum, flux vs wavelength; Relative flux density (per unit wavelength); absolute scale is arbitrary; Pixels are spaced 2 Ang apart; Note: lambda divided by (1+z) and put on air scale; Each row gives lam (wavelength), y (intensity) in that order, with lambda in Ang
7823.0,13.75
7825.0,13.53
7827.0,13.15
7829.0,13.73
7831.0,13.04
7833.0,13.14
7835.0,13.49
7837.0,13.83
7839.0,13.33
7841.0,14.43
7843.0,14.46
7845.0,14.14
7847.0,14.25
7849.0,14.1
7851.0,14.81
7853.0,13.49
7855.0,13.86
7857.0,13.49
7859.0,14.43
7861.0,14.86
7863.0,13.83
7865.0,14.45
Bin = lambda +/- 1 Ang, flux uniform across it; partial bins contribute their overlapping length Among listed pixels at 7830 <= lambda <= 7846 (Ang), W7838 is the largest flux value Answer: 14.46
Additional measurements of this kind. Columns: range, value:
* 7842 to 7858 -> 14.81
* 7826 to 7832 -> 13.73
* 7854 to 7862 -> 14.86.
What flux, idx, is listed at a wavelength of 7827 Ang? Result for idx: 13.15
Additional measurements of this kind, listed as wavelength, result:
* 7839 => 13.33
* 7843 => 14.46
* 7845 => 14.14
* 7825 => 13.53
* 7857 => 13.49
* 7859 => 14.43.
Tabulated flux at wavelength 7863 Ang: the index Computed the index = 13.83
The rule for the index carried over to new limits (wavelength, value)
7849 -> 14.1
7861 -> 14.86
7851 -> 14.81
